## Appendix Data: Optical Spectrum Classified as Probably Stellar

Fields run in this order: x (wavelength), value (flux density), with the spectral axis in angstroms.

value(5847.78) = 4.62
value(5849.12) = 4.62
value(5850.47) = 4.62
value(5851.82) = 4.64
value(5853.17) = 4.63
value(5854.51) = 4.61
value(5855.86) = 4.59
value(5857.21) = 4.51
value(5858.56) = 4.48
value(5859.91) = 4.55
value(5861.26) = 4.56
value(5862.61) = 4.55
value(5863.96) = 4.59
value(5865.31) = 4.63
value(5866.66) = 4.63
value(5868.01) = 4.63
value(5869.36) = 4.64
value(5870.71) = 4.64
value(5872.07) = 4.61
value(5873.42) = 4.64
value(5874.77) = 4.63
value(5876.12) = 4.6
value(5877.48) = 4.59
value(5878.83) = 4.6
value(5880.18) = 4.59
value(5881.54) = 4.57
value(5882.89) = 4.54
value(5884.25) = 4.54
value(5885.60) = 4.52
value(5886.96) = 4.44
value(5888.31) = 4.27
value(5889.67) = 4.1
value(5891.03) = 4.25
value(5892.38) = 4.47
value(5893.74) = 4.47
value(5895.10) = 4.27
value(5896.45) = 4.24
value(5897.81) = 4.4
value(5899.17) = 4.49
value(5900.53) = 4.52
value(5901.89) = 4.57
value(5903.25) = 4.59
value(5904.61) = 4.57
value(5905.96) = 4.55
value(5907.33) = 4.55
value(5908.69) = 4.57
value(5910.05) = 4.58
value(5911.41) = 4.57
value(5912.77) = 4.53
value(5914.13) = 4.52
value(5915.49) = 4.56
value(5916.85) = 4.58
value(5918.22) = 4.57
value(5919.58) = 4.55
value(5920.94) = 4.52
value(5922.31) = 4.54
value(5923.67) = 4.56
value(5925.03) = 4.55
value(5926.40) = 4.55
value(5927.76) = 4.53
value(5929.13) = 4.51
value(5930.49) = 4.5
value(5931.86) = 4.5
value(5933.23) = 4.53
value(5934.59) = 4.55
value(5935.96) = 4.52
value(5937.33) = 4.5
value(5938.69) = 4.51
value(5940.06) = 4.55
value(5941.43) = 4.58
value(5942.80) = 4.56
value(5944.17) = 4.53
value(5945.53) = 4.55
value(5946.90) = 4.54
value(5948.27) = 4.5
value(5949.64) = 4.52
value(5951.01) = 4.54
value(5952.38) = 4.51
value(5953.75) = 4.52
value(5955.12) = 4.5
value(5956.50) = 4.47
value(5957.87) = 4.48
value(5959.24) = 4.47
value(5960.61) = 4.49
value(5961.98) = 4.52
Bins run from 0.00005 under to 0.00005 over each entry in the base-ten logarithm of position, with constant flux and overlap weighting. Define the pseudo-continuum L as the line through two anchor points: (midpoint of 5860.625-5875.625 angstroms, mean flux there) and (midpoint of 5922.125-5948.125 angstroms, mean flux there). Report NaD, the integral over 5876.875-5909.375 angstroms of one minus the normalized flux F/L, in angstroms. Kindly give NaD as 0.8 angstroms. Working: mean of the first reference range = 4.62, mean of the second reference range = 4.54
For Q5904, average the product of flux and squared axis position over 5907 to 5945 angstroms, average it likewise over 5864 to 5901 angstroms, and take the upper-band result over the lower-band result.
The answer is 1.02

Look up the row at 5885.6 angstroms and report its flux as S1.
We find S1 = 4.52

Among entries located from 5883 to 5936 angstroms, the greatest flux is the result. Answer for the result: 4.59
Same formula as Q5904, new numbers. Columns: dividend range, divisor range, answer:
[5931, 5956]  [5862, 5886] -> 1.01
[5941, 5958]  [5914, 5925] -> 1.00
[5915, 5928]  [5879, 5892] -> 1.04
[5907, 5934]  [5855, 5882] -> 1.01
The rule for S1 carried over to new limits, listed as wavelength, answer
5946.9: 4.54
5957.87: 4.48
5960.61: 4.49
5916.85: 4.58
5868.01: 4.63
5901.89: 4.57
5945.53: 4.55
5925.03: 4.55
